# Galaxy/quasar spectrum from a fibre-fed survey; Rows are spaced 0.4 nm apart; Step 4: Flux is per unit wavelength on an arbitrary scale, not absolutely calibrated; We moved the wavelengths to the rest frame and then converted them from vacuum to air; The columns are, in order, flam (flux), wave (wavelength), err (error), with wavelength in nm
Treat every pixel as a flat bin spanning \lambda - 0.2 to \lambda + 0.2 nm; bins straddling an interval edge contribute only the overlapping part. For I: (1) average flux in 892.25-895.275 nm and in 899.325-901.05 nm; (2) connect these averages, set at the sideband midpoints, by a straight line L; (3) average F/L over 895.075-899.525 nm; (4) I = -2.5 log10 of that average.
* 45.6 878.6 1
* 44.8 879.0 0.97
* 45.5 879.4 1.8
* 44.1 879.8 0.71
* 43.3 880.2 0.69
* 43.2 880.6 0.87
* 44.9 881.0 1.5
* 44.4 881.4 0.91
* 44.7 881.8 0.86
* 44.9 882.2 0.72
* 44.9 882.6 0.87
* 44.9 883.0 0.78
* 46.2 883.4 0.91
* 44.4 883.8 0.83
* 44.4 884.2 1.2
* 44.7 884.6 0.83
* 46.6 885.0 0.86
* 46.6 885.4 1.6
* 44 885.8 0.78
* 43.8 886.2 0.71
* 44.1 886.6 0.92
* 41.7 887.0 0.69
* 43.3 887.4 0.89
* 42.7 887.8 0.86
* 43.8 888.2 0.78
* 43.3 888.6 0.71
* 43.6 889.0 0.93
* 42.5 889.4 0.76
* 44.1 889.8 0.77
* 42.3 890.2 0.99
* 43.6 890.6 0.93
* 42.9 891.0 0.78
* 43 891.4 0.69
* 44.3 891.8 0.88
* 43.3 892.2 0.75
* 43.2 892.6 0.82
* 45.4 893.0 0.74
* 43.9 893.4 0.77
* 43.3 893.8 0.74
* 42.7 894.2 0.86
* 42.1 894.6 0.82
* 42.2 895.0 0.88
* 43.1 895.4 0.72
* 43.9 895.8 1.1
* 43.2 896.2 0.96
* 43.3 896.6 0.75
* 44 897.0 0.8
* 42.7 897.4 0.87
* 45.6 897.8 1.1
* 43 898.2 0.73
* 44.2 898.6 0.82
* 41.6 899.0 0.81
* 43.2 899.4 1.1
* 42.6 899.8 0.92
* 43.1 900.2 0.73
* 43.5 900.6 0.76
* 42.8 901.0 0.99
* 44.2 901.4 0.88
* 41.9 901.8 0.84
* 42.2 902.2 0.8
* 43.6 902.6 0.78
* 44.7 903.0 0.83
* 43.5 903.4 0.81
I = -0.007 mag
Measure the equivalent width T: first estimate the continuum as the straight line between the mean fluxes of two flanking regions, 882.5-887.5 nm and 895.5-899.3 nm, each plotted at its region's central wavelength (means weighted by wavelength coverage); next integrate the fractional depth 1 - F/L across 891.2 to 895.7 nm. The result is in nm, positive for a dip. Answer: 0.052 nm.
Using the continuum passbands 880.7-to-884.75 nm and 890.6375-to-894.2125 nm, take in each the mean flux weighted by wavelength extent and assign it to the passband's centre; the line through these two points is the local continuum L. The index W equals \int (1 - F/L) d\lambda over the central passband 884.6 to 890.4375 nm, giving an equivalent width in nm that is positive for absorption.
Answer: 0.06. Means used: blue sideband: 44.8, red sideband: 43.6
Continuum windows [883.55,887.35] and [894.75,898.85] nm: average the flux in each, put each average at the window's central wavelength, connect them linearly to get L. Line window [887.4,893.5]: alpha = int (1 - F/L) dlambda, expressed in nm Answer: 0.08 nm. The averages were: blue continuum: 44.5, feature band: 43.4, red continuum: 43.5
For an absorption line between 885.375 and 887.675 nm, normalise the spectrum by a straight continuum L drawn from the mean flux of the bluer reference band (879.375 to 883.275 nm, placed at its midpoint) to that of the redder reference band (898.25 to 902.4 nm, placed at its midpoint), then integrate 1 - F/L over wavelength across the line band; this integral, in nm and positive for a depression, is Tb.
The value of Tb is 0.020 nm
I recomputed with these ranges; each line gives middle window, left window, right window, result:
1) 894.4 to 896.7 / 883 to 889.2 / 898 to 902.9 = 0.01 mag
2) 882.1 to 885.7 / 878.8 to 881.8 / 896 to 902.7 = -0.03 mag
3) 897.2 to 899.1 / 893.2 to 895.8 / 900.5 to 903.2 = -0.01 mag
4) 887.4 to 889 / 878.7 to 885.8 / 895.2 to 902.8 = 0.02 mag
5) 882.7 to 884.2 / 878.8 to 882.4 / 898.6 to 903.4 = -0.02 mag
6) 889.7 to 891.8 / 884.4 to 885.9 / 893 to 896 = 0.02 mag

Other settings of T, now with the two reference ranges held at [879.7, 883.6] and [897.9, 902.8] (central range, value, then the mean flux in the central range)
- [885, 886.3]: -0.03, 45.2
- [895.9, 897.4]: 0.00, 43.4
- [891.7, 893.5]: -0.01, 44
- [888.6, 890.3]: 0.03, 43.2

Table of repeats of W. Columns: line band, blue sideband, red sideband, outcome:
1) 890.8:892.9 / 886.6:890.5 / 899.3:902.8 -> -0.018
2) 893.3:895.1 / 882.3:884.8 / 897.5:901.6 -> 0.044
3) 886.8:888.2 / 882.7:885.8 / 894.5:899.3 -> 0.063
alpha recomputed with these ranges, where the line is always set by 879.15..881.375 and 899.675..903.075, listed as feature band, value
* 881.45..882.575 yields -0.02 nm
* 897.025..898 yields -0.02 nm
